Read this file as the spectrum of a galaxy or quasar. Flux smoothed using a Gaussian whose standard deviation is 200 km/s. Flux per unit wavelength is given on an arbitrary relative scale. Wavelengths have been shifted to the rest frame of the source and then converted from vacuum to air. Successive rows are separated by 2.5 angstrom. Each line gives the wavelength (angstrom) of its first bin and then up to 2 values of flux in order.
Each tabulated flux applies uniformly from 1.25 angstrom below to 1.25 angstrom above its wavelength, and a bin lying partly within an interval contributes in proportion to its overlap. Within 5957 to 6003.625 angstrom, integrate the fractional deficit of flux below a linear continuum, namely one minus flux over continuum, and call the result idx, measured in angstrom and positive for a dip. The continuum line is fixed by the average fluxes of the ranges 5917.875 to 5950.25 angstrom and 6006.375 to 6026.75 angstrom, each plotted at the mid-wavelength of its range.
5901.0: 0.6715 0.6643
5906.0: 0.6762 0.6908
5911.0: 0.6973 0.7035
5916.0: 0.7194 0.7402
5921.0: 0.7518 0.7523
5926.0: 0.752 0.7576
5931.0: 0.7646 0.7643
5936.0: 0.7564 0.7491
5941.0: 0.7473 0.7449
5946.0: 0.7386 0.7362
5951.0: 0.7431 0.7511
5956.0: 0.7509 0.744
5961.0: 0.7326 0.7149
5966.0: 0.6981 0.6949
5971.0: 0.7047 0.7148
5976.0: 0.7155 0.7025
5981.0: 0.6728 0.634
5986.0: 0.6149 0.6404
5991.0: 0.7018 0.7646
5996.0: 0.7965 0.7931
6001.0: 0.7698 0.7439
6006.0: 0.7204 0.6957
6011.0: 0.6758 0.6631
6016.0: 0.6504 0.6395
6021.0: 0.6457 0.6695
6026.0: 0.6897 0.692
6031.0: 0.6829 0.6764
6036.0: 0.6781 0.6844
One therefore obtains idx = -0.60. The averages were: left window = 0.75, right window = 0.668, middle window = 0.713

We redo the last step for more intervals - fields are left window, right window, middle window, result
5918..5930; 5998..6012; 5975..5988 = 1.26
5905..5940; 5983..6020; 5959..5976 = 0.09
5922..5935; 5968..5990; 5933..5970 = -0.82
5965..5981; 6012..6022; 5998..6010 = -1.33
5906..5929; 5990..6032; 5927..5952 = -1.02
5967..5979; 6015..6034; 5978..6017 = -0.83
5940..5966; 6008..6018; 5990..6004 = -1.59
